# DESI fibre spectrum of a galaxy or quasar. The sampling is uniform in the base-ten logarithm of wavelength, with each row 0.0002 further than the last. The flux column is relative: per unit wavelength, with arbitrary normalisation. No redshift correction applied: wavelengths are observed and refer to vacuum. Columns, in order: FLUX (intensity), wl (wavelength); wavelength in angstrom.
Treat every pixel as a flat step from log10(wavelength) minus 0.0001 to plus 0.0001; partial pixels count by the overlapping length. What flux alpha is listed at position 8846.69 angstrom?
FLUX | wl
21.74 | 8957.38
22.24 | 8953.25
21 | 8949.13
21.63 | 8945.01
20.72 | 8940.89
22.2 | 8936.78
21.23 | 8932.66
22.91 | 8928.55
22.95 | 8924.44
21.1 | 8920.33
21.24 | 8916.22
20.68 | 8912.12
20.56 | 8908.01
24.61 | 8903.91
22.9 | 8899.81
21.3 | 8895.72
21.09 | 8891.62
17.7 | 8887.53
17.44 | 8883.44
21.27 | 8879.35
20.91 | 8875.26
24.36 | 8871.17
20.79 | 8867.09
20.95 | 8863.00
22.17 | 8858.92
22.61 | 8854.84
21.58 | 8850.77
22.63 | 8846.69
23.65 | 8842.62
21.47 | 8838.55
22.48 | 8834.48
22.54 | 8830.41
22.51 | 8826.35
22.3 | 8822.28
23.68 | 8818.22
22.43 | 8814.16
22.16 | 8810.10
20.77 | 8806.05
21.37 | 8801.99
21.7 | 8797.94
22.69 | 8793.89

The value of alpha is 22.63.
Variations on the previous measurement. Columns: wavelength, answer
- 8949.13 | 21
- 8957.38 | 21.74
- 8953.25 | 22.24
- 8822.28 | 22.3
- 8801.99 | 21.37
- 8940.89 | 20.72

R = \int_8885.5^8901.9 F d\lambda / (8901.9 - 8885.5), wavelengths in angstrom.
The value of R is 20.8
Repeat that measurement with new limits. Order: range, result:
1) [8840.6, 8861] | 22.5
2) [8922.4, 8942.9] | 22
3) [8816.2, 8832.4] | 22.8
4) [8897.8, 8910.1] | 22.7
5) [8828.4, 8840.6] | 22.2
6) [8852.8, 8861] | 22.4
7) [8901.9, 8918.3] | 21.8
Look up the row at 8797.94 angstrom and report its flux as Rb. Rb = 21.7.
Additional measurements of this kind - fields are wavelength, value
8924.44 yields 22.95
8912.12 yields 20.68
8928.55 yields 22.91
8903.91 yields 24.61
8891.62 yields 21.09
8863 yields 20.95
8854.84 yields 22.61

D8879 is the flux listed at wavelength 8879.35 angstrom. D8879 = 21.27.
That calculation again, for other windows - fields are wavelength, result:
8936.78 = 22.2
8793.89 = 22.69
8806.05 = 20.77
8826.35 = 22.51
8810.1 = 22.16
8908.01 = 20.56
